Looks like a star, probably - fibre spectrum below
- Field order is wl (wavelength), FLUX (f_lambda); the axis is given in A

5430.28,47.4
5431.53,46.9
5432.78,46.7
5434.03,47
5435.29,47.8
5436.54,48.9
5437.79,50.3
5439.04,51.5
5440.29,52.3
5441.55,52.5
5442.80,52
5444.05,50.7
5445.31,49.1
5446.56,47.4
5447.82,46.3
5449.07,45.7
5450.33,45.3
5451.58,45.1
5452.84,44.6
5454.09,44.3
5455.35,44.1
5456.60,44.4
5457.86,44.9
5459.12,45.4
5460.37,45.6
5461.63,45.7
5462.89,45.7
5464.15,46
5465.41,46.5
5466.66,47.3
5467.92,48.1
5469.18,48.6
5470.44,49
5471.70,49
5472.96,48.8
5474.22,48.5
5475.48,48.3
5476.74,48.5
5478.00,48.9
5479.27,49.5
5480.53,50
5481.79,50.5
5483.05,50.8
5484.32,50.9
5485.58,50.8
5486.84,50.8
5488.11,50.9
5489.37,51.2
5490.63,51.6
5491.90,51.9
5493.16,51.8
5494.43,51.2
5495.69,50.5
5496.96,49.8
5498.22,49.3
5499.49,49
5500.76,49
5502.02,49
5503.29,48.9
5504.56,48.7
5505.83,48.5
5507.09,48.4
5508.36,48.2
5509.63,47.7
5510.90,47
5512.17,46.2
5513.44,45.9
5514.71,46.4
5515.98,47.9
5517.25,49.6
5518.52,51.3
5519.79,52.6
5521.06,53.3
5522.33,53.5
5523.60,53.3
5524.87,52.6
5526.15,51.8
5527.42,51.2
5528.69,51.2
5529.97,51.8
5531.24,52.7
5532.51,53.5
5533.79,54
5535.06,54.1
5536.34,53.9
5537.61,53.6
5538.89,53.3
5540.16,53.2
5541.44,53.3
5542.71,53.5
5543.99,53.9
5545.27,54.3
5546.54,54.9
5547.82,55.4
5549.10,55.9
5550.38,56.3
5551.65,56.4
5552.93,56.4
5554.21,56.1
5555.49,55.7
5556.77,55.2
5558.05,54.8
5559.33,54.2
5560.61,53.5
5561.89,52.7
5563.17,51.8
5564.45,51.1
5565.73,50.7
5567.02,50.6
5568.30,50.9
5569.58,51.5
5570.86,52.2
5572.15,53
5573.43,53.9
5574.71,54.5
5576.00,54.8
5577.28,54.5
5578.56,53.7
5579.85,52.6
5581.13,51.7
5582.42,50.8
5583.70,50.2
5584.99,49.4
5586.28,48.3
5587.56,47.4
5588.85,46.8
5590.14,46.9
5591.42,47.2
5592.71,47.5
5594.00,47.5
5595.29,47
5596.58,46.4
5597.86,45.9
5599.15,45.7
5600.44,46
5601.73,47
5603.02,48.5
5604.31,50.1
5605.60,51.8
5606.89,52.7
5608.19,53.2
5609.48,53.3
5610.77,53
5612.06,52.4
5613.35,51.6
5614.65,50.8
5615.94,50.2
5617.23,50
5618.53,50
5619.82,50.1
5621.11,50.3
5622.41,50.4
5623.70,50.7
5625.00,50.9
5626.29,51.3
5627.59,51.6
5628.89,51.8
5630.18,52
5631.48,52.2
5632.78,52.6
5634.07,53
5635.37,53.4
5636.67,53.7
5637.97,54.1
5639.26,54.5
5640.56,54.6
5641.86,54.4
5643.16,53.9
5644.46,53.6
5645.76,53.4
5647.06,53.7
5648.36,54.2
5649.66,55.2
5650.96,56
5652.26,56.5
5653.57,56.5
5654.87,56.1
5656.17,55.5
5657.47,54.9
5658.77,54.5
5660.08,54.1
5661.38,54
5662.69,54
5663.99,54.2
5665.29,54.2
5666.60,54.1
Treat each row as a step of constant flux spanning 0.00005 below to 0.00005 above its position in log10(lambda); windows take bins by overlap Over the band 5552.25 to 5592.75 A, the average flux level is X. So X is 52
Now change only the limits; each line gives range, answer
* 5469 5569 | 51.4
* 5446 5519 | 48.2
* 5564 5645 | 51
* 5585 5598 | 47.3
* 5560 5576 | 52.3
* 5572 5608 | 49.7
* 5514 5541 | 52.1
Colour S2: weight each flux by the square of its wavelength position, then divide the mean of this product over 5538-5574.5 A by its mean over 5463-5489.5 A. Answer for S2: 1.1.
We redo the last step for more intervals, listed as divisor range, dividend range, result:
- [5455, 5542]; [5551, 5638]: 1.07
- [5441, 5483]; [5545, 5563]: 1.20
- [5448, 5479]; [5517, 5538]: 1.16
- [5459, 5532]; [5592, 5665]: 1.10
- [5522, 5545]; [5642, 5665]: 1.08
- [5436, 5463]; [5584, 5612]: 1.09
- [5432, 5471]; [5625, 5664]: 1.22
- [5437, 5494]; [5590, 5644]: 1.11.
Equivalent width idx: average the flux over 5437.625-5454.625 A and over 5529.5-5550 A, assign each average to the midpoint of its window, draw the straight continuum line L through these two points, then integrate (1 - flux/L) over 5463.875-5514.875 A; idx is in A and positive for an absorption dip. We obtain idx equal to 1.8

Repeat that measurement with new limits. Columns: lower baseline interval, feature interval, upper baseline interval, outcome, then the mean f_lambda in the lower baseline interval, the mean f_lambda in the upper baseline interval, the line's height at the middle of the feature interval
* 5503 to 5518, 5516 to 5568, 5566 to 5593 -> -4.4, 47.8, 50.9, 49.2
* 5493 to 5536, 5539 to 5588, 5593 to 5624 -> -3.1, 50.3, 49.7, 50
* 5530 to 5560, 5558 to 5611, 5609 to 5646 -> 2.8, 54.5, 52.2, 53.4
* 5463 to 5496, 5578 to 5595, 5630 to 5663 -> 1.1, 49.5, 54.3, 52.6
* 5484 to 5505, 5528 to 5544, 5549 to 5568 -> -0.2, 50.3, 54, 52.7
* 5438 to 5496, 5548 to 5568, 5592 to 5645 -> -1.6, 48.5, 51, 50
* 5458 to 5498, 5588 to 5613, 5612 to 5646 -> 1.3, 49.1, 52.1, 51.5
